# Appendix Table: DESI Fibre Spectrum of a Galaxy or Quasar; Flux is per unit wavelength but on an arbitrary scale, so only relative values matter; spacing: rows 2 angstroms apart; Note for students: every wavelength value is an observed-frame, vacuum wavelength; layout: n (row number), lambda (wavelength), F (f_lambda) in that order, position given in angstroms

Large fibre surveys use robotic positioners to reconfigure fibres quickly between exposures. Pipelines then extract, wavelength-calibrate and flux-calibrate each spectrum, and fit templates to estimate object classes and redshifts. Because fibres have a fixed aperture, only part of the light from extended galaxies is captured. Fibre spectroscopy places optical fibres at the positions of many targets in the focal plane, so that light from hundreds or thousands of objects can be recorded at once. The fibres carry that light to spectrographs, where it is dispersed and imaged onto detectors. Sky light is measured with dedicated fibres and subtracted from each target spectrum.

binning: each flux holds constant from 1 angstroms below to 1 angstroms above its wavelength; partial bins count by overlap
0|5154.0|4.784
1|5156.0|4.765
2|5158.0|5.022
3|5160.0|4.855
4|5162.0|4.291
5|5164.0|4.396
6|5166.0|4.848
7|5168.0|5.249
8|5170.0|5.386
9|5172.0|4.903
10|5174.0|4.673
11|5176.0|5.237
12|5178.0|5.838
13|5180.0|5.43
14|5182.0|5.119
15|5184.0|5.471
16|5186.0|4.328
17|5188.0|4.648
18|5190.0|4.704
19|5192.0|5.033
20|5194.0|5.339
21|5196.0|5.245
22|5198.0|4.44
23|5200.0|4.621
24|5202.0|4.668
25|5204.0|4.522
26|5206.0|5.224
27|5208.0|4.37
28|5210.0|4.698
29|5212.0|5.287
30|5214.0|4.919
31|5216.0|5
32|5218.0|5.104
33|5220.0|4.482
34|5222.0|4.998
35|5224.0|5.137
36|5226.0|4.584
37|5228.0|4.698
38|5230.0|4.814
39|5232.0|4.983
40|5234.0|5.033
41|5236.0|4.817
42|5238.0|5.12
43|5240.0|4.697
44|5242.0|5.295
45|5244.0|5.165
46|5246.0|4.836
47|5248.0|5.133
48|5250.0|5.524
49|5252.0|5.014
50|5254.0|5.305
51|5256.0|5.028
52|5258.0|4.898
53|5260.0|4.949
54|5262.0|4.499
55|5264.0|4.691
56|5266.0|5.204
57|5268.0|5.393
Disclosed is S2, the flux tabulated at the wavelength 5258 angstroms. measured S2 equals 4.898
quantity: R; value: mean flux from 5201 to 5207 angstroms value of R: 4.8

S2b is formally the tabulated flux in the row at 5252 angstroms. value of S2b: 5.014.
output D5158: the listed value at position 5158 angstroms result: 5.022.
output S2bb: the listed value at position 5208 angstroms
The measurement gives 4.37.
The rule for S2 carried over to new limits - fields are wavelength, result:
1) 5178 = 5.838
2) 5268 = 5.393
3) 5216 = 5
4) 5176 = 5.237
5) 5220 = 4.482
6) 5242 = 5.295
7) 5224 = 5.137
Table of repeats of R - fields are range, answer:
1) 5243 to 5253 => 5.13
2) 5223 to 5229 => 4.81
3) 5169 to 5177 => 5.05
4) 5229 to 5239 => 4.95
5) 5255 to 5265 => 4.81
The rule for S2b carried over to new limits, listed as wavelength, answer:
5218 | 5.104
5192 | 5.033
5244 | 5.165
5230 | 4.814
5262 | 4.499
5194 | 5.339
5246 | 4.836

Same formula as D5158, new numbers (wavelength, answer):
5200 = 4.621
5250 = 5.524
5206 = 5.224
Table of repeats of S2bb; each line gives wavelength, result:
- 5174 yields 4.673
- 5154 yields 4.784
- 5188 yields 4.648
